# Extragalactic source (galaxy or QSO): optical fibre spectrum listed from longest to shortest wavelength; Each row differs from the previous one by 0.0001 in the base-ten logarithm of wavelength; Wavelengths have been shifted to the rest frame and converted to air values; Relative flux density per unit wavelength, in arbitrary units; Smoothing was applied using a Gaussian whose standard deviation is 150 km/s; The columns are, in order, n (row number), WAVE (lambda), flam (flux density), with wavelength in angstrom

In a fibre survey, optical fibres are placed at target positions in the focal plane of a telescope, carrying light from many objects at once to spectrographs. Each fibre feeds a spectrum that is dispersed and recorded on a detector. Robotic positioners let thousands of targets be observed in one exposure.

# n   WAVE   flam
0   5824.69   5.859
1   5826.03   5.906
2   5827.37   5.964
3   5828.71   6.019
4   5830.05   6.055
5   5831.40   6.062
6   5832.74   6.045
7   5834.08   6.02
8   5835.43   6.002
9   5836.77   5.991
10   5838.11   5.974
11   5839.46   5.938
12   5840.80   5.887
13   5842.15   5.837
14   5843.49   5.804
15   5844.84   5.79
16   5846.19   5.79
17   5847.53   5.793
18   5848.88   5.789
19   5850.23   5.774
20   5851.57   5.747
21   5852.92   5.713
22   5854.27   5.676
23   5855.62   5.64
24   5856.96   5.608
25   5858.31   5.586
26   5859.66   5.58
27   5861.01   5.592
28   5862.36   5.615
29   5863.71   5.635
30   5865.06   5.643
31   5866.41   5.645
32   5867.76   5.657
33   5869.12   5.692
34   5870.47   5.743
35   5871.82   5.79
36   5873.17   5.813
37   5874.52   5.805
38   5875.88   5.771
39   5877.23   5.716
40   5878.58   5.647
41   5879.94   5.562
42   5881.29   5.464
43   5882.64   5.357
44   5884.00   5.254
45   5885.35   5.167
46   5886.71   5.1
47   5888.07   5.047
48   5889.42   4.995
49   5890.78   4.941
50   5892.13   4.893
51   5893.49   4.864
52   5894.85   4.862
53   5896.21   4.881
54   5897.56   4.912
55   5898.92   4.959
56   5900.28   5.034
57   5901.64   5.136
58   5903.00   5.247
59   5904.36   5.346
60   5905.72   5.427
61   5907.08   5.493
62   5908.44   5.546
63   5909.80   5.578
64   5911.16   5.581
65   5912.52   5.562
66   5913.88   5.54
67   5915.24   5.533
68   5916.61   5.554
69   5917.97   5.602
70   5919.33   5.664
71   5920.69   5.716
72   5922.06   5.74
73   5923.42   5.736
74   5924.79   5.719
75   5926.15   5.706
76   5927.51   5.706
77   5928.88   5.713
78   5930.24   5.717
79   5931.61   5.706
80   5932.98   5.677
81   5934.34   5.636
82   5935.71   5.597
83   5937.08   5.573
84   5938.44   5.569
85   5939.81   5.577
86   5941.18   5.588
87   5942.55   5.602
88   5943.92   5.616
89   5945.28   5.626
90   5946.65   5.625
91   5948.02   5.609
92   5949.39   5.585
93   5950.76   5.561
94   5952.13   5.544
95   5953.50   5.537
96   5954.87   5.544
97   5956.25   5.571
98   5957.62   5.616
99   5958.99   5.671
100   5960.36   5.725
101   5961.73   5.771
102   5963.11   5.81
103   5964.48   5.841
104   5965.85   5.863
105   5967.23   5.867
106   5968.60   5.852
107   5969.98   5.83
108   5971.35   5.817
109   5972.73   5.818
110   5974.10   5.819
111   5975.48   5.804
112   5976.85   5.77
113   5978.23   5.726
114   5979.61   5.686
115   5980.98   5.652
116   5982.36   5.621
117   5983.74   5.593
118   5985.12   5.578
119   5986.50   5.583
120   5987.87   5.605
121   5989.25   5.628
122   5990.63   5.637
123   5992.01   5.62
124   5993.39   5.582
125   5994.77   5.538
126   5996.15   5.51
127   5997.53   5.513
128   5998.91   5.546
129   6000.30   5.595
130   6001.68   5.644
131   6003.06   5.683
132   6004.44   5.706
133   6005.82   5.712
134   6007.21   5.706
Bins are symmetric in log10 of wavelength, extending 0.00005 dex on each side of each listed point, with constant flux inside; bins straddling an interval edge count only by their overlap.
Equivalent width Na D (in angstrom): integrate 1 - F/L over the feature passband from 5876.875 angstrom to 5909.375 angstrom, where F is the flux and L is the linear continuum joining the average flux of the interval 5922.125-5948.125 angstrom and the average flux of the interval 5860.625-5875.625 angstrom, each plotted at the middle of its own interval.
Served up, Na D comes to 2.7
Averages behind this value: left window 5.7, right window 5.65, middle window 5.2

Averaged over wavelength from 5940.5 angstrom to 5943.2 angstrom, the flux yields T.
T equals 5.59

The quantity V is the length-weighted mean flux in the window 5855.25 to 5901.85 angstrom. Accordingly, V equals 5.39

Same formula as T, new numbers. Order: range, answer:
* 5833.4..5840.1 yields 5.98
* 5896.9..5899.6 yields 4.93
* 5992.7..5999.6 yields 5.54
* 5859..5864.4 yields 5.61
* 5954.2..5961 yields 5.62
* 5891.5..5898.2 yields 4.88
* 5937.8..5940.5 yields 5.56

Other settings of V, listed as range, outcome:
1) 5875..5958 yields 5.46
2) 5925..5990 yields 5.68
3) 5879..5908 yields 5.15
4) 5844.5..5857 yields 5.74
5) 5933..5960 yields 5.6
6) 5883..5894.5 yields 5.03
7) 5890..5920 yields 5.28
